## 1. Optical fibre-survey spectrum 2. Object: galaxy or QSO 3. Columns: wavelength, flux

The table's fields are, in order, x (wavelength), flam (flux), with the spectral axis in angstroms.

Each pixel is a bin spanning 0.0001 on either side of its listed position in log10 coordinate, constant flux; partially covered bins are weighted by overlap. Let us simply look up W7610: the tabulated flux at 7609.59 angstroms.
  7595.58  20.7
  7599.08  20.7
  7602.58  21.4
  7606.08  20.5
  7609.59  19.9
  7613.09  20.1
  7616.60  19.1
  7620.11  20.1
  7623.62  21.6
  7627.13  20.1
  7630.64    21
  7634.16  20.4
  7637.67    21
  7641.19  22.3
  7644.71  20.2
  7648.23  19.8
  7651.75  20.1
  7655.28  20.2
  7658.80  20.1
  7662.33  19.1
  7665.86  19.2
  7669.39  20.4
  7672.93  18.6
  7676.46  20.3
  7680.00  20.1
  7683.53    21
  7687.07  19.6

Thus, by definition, 19.9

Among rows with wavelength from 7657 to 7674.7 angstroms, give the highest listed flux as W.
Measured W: 20.4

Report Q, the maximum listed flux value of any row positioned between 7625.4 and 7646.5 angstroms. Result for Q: 22.3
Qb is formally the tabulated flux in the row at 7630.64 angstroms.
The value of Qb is 21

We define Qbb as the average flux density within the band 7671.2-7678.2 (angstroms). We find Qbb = 19.5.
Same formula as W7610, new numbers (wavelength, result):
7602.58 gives 21.4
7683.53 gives 21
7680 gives 20.1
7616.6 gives 19.1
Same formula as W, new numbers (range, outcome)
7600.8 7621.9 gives 21.4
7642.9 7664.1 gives 20.2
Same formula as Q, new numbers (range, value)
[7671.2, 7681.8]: 20.3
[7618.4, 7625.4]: 21.6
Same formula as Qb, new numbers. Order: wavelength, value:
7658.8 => 20.1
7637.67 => 21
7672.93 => 18.6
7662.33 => 19.1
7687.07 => 19.6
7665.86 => 19.2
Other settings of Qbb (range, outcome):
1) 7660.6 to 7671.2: 19.6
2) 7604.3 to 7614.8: 20.2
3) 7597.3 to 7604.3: 21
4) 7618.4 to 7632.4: 20.7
